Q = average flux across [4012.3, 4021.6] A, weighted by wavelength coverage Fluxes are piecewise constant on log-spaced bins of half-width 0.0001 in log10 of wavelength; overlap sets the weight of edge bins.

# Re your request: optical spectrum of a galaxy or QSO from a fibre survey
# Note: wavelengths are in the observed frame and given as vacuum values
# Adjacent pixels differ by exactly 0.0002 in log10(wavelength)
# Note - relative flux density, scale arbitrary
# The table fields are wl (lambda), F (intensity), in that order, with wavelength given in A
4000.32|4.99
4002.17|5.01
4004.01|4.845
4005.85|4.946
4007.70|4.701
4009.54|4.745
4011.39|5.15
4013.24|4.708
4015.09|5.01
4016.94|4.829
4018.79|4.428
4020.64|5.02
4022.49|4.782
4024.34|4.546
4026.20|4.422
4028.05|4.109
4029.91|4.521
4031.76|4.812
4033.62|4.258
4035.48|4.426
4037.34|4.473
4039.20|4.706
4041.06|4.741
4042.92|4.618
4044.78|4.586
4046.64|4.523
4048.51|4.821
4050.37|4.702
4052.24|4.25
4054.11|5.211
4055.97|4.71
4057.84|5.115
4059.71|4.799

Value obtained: 4.8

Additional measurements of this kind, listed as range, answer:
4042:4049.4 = 4.64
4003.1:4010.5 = 4.81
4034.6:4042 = 4.59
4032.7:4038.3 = 4.38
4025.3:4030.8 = 4.35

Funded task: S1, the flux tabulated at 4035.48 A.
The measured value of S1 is 4.426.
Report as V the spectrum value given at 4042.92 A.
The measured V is 4.618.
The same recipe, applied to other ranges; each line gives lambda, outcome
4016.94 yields 4.829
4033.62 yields 4.258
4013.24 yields 4.708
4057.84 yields 5.115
